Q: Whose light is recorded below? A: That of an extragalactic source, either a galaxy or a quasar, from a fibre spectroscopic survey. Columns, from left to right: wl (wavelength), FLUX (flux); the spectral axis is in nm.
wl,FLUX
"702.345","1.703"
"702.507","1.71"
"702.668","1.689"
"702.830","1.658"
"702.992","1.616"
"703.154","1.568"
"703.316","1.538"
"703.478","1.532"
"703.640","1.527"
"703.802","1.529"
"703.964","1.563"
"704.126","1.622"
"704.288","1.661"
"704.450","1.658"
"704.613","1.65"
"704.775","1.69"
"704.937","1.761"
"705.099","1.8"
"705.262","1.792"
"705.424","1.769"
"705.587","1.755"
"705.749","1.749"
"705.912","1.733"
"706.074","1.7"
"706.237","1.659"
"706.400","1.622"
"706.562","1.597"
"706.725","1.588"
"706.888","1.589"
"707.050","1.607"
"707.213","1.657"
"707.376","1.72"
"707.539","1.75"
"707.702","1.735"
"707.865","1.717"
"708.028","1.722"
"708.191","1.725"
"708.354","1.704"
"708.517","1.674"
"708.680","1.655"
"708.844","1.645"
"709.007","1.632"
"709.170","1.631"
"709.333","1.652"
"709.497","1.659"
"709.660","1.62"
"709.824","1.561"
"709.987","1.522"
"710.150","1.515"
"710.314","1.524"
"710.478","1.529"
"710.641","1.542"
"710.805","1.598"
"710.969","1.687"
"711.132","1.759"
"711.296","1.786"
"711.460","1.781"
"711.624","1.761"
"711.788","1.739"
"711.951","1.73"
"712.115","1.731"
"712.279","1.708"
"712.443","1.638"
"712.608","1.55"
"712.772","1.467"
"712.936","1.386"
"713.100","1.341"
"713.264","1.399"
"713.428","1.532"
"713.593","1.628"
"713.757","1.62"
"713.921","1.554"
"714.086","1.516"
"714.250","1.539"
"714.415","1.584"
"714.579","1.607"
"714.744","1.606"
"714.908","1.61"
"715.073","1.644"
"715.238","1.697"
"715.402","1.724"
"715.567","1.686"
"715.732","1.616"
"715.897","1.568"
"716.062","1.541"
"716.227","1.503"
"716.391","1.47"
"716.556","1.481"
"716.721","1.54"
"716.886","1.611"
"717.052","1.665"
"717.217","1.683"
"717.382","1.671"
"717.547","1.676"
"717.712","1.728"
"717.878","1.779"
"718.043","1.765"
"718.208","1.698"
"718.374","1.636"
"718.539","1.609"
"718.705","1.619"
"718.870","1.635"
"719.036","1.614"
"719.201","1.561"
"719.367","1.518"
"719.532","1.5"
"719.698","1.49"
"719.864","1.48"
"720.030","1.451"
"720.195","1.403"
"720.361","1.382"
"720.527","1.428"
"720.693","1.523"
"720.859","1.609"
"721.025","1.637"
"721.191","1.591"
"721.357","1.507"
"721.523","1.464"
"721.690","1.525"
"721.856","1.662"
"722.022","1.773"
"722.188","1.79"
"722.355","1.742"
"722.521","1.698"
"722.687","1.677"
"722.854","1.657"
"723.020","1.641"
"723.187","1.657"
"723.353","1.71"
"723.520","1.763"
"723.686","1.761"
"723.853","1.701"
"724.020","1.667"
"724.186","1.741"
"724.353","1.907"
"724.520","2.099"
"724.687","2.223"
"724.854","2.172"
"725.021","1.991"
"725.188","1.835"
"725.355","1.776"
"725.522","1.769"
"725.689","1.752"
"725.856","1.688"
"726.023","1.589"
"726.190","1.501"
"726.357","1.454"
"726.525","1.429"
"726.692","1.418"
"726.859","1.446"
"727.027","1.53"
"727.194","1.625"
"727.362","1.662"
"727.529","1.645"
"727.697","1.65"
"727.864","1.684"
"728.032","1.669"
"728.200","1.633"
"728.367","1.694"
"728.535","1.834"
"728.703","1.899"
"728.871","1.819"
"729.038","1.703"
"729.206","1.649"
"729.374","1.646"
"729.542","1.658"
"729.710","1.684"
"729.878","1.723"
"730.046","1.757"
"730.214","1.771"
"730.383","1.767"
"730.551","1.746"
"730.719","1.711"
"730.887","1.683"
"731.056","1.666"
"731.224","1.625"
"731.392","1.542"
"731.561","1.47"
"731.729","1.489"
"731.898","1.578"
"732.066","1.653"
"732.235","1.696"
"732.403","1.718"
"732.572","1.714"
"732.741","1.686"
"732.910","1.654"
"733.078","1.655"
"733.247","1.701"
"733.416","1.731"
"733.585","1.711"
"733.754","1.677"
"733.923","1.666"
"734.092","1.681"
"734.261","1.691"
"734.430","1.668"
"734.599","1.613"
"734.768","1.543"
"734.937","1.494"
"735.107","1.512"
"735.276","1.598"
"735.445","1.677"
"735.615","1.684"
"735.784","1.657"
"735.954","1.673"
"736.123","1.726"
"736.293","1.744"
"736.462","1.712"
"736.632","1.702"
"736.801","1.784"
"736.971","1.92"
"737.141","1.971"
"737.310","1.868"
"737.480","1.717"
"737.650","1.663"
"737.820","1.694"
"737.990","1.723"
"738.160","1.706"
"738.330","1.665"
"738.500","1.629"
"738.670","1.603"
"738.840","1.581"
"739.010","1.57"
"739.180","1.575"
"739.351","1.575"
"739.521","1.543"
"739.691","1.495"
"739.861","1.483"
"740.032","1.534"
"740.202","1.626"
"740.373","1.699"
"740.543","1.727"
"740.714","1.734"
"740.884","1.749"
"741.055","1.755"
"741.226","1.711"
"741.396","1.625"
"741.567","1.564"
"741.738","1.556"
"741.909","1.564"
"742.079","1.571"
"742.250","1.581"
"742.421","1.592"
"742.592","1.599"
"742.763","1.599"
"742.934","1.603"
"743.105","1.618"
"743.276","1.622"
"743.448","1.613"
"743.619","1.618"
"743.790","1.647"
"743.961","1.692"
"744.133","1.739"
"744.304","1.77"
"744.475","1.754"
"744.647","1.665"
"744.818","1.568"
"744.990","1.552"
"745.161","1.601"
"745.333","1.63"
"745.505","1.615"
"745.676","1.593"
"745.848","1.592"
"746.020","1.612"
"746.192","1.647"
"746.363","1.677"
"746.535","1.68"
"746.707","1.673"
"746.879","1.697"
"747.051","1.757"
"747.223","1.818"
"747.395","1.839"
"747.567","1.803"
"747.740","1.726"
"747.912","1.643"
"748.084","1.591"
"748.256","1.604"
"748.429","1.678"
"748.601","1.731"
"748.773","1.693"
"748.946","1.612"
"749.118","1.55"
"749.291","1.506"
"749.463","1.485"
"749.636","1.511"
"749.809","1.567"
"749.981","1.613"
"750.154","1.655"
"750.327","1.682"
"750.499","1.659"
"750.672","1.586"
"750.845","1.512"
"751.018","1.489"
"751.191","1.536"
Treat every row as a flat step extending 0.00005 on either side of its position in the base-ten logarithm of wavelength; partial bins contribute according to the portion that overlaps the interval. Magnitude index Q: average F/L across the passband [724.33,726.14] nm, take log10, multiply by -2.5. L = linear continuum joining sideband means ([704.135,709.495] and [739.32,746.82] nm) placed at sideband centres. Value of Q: -0.14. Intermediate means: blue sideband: 1.69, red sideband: 1.63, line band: 1.88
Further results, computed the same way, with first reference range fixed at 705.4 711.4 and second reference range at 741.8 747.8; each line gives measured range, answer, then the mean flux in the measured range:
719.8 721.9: 0.100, 1.51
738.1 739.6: 0.034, 1.6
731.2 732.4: 0.046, 1.59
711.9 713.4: 0.075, 1.55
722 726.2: -0.082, 1.79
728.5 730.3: -0.053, 1.74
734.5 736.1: 0.029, 1.61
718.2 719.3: 0.025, 1.62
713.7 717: 0.046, 1.59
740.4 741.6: -0.030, 1.7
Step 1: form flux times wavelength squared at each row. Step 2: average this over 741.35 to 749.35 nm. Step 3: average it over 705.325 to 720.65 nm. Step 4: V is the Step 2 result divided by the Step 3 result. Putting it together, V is 1.1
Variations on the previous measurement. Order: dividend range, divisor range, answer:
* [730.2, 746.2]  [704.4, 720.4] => 1.09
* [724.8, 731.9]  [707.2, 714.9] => 1.08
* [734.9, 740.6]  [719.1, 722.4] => 1.12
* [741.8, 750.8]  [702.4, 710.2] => 1.11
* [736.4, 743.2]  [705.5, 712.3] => 1.08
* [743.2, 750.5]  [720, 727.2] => 1.05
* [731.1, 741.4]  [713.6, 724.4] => 1.08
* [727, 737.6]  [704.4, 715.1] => 1.09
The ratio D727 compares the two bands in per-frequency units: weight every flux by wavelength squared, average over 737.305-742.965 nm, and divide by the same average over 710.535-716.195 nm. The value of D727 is 1.1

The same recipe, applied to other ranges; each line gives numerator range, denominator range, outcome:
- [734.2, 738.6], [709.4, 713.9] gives 1.13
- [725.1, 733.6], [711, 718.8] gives 1.07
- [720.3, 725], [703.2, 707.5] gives 1.08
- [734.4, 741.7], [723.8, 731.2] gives 1.00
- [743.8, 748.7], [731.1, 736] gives 1.06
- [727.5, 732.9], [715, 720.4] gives 1.09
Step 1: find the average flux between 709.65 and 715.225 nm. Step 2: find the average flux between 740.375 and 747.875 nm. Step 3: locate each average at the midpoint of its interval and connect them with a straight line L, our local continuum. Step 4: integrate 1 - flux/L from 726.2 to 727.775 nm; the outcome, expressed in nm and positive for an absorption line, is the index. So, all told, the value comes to 0.086 nm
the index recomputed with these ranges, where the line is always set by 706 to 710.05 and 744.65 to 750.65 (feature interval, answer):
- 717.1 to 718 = -0.031 nm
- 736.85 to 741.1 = -0.070 nm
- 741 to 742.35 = 0.026 nm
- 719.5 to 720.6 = 0.137 nm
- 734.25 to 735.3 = 0.042 nm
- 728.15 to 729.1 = -0.070 nm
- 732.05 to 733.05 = -0.024 nm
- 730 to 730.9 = -0.052 nm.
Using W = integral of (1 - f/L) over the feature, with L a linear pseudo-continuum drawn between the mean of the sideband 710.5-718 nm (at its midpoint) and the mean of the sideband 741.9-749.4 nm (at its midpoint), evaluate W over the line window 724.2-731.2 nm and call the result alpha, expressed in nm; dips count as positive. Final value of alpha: -0.39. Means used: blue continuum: 1.62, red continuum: 1.65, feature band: 1.72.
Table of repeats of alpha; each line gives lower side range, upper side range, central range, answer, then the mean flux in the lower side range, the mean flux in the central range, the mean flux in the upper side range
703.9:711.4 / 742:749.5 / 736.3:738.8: -0.13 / 1.66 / 1.74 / 1.65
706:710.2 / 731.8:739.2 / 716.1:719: 0.05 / 1.65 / 1.63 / 1.68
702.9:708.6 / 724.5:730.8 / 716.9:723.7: 0.32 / 1.67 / 1.62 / 1.71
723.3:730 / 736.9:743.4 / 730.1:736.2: 0.11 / 1.72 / 1.65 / 1.65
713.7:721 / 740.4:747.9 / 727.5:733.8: -0.24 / 1.59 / 1.68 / 1.66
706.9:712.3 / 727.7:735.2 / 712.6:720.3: 0.41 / 1.66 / 1.58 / 1.67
